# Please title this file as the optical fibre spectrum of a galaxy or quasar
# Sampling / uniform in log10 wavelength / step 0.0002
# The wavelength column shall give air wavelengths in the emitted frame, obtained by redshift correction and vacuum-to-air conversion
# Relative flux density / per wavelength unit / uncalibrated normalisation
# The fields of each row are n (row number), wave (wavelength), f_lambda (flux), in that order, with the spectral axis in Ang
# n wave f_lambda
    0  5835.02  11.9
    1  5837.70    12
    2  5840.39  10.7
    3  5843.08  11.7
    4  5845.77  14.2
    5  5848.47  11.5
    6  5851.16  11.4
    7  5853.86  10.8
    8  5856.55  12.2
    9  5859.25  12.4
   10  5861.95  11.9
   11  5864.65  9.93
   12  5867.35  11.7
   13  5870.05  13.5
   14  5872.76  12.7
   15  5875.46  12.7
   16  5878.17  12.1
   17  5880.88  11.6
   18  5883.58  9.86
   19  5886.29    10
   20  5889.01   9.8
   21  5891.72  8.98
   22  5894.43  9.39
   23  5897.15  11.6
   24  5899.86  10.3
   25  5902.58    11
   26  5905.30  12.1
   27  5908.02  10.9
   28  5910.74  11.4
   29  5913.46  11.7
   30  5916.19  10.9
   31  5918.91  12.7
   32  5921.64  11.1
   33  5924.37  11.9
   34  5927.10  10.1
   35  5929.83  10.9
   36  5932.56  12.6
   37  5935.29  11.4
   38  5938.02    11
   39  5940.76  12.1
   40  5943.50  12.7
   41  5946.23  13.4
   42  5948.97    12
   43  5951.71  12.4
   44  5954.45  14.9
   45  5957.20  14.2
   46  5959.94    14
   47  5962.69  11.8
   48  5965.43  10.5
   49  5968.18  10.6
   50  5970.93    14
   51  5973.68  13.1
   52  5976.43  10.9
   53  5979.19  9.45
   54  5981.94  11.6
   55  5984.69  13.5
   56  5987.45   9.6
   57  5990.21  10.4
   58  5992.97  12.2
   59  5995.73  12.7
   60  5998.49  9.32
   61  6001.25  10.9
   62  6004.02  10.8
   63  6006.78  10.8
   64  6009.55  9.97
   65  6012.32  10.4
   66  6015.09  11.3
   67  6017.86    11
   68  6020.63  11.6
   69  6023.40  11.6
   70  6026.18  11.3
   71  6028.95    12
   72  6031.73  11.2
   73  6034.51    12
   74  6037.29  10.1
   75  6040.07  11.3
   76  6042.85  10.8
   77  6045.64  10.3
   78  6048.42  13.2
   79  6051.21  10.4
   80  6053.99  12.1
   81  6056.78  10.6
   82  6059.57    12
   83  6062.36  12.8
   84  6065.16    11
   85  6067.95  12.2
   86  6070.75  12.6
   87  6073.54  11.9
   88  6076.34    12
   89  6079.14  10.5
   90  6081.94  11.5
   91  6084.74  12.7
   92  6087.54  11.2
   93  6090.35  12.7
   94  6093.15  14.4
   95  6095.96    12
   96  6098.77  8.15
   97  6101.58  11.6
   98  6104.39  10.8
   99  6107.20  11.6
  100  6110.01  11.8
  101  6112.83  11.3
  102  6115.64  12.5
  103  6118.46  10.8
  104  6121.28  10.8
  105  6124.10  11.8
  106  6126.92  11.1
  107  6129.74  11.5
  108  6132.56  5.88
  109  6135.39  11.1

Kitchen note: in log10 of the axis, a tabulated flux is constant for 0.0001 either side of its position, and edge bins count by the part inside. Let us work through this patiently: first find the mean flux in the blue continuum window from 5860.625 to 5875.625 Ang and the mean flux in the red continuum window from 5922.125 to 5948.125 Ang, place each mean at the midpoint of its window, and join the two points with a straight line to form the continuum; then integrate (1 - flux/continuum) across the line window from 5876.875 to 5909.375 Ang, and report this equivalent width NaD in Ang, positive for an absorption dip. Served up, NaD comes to 3.53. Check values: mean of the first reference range 12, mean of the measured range 10.6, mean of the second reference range 11.8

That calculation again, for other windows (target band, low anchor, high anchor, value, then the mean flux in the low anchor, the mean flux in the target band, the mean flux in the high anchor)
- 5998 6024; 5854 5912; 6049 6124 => 1.56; 11.2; 10.8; 11.6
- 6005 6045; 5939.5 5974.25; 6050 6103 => 3.52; 12.7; 11.1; 11.7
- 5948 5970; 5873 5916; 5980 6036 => -2.99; 10.9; 12.6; 11.2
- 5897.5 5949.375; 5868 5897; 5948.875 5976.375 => 1.45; 11.1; 11.6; 12.7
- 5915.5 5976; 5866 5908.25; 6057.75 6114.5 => -4.66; 11.1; 12.2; 11.7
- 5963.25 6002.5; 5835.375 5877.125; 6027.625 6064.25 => 0.88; 12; 11.4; 11.4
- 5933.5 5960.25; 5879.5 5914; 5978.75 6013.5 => -4.88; 10.6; 12.8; 10.9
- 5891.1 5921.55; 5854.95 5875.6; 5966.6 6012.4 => 1.91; 12.1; 11.1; 11.2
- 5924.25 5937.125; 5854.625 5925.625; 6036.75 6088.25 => 0.07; 11.3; 11.3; 11.6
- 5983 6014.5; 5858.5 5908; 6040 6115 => 1.28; 11.2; 11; 11.6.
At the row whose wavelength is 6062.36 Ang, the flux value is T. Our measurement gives 12.8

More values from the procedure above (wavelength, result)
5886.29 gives 10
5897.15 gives 11.6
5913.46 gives 11.7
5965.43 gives 10.5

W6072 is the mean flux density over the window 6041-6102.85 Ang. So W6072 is 11.7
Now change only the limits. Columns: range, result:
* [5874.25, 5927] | 11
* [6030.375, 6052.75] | 11.2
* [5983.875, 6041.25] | 11.1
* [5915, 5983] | 12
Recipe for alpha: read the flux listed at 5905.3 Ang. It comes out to 12.1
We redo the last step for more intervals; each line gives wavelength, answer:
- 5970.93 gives 14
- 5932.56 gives 12.6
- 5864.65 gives 9.93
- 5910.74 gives 11.4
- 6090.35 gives 12.7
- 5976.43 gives 10.9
